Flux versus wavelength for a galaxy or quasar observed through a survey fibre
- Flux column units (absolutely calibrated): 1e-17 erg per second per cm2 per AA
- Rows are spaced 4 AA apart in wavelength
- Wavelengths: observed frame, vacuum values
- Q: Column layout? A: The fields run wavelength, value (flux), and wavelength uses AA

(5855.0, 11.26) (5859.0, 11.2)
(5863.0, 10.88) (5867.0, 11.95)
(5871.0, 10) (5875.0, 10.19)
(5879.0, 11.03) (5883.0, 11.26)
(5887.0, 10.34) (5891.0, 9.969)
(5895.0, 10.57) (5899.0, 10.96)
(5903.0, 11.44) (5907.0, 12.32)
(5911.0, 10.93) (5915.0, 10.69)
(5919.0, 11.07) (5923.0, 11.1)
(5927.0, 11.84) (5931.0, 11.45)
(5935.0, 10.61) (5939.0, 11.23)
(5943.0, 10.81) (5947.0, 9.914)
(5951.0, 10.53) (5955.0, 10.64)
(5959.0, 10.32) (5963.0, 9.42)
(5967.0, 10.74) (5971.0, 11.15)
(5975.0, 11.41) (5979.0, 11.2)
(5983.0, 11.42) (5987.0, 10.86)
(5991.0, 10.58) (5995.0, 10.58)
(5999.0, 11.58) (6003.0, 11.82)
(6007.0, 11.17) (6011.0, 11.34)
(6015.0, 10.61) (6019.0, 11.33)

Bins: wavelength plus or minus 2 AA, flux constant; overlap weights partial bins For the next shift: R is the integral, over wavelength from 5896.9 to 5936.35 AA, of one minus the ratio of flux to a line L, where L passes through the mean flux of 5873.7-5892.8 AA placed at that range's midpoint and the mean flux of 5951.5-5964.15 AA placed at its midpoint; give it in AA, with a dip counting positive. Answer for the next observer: -3.1 AA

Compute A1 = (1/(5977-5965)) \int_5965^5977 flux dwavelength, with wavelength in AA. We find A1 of 11.1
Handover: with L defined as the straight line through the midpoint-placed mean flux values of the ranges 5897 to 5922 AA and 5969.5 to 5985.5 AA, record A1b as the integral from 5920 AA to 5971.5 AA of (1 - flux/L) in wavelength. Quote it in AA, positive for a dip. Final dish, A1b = 2.4 AA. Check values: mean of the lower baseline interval 11.2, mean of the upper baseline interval 11.3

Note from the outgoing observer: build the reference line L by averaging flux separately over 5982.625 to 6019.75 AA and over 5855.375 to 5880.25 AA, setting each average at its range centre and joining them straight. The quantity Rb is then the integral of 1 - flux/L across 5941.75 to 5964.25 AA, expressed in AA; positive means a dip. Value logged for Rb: 1.5 AA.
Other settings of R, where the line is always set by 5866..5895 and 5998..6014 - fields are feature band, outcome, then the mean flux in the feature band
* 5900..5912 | -0.87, 11.6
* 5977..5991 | 0.25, 11.1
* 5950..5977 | 1.32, 10.6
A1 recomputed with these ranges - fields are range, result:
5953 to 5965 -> 10.1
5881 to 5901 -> 10.6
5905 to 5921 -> 11.3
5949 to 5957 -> 10.6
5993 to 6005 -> 11.3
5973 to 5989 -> 11.2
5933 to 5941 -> 10.9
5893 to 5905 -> 11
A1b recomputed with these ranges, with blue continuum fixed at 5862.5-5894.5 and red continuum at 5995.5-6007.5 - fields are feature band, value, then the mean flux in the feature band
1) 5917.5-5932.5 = -0.5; 11.4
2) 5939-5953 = 0.7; 10.5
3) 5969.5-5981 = 0.0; 11.3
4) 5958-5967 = 1.0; 10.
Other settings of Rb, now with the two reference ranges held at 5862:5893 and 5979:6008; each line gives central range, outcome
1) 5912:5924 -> -0.09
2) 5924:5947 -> -0.32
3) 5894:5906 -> -0.39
